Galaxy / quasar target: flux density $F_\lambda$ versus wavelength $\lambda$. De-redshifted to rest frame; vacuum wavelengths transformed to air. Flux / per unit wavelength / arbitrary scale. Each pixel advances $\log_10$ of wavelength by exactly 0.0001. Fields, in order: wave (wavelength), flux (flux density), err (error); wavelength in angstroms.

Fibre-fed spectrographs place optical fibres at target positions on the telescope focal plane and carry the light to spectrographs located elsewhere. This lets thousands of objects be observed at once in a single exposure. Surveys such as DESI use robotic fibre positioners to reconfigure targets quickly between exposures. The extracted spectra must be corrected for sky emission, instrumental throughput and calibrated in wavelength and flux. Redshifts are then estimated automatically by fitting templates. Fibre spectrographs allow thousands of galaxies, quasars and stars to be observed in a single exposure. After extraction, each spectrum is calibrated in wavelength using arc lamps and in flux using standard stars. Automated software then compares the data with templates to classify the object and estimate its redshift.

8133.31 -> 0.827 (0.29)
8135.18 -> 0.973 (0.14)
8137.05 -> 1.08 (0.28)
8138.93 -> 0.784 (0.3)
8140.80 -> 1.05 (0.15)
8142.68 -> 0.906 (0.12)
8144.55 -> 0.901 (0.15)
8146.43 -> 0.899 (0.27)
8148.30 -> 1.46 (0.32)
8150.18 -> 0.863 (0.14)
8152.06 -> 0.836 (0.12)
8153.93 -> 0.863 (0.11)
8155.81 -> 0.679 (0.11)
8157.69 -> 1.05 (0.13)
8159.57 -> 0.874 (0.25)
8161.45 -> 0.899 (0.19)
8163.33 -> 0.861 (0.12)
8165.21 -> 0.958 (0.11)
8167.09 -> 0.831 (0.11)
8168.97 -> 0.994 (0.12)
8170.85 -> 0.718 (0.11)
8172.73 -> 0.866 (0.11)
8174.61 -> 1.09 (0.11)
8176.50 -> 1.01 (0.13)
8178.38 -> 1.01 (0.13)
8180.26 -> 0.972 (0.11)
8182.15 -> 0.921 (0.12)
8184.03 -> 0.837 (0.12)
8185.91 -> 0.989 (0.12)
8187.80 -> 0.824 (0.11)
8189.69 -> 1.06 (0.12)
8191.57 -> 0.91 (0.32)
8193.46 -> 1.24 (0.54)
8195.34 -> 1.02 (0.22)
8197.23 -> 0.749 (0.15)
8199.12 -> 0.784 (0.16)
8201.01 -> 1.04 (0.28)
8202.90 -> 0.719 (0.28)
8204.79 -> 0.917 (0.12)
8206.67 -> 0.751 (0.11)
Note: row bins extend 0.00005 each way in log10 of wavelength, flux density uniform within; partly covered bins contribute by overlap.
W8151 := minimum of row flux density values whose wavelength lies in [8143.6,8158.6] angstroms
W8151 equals 0.679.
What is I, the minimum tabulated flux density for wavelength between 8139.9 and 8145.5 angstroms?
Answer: 0.901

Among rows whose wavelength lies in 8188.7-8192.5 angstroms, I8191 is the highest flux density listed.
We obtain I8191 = 1.06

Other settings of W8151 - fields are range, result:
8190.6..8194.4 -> 0.91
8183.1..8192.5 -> 0.824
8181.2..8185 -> 0.837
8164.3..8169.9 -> 0.831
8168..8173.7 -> 0.718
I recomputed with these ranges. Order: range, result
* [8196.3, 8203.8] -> 0.719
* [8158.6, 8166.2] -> 0.861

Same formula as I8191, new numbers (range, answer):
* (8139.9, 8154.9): 1.46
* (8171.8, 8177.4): 1.09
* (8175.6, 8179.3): 1.01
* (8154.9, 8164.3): 1.05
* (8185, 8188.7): 0.989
